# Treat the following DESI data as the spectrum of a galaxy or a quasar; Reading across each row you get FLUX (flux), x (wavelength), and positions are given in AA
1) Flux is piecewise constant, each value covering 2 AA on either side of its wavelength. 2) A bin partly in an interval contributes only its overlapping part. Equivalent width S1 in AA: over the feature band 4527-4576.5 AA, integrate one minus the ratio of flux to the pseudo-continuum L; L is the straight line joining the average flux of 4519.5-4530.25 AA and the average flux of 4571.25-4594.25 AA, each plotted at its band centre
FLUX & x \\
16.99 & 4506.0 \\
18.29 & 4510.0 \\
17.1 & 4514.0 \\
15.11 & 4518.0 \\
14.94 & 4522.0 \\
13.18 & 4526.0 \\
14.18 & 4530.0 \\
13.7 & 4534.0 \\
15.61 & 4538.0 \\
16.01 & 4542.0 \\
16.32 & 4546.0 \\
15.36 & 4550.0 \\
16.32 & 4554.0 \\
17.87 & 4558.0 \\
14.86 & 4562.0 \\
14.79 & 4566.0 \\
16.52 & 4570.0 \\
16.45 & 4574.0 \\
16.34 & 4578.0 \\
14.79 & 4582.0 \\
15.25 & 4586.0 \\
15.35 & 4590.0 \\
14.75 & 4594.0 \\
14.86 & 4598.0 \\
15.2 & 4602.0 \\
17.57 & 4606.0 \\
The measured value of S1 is -2.7 AA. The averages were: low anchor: 14.1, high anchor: 15.6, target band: 15.6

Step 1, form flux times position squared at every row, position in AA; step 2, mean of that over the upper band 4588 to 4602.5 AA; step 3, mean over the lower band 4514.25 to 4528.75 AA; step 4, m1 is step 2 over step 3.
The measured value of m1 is 1.1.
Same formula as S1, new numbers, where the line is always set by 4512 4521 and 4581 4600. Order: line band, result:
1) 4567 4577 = -0.7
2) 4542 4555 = -0.3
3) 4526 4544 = 1.2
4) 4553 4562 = -0.7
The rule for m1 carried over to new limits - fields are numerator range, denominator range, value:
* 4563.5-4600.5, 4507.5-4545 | 1.03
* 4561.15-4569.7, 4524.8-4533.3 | 1.12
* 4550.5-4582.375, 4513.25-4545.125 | 1.09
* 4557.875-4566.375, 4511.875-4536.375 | 1.08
